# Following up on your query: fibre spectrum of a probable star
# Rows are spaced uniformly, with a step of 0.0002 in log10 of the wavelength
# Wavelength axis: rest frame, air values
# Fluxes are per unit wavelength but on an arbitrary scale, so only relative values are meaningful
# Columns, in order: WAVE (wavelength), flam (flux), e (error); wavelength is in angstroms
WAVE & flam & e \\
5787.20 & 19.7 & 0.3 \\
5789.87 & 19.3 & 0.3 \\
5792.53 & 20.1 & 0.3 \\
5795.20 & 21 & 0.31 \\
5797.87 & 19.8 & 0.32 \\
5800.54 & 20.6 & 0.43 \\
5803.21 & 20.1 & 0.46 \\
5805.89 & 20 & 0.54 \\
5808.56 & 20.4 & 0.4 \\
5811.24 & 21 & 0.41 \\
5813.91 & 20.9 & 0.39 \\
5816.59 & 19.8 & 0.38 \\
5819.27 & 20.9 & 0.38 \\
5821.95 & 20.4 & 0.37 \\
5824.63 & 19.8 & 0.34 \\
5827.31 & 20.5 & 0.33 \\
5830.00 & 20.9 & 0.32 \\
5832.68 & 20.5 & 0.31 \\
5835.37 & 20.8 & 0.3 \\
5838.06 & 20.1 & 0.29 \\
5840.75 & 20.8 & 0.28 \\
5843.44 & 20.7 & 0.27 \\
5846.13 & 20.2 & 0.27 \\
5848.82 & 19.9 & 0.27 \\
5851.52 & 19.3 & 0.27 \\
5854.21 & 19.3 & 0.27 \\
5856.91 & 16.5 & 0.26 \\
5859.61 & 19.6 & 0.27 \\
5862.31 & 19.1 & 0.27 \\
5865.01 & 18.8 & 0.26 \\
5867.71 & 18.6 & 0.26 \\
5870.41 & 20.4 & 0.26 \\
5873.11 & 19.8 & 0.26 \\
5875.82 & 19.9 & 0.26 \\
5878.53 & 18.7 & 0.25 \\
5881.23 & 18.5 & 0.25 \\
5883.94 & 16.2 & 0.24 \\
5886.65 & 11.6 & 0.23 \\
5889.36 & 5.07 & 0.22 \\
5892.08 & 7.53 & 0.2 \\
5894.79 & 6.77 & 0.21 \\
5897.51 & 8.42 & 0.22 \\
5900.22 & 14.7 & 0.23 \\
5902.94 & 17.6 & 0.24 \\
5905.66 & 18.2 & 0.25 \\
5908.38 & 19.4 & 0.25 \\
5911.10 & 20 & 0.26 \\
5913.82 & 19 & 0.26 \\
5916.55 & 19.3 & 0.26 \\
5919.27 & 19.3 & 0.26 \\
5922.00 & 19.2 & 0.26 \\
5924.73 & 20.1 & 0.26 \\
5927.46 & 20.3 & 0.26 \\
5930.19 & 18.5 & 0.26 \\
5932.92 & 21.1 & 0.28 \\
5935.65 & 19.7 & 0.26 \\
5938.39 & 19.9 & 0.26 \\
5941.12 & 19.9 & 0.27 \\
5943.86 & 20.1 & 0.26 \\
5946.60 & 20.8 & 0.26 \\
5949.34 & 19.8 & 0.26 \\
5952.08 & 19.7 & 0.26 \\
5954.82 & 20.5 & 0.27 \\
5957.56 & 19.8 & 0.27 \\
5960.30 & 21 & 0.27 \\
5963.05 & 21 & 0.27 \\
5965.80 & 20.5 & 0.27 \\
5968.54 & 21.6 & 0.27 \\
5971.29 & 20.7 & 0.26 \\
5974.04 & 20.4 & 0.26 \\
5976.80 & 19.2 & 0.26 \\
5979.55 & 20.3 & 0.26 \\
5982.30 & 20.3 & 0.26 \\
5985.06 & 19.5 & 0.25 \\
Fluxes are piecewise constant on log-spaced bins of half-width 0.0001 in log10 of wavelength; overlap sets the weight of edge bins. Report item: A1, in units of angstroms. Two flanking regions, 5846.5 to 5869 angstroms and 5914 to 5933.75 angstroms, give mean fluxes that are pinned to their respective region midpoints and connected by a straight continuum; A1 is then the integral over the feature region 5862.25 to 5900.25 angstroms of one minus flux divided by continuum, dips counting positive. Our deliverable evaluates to 8.6 angstroms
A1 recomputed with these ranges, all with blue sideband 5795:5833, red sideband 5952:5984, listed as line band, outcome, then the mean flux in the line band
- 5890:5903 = 6.6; 10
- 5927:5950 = 0.5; 20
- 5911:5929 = 0.8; 19.6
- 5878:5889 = 2.9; 15.1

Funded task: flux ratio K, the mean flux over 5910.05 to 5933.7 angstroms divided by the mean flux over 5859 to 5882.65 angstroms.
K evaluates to 1.0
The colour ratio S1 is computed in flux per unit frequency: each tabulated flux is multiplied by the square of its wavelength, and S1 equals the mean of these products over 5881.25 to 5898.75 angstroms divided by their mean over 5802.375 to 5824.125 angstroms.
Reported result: 0.5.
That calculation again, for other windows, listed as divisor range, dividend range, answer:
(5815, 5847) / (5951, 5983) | 1.05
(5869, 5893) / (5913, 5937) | 1.29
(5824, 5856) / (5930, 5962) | 1.03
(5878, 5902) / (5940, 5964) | 1.75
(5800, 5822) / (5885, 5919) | 0.72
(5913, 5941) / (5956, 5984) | 1.06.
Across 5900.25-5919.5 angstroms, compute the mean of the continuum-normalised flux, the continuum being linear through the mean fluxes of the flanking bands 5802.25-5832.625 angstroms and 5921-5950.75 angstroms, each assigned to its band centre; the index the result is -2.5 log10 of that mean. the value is 0.08 mag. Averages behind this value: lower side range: 20.4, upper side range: 20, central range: 18.7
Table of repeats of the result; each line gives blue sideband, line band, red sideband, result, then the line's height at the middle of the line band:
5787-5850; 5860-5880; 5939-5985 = 0.05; 20.3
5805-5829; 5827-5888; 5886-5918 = -0.10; 17.4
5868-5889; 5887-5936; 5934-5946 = 0.17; 18.7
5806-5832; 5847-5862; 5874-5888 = -0.03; 18.5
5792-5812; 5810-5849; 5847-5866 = -0.05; 19.7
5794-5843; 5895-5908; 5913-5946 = 0.35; 19.9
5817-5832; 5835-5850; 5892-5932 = -0.04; 19.7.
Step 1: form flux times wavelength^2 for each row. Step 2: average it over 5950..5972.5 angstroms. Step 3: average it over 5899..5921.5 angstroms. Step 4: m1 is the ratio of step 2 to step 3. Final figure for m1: 1.13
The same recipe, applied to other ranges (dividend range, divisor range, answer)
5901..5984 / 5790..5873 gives 1.03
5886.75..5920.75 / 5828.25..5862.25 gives 0.75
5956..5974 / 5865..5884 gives 1.12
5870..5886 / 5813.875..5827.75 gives 0.93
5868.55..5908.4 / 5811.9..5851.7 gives 0.74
